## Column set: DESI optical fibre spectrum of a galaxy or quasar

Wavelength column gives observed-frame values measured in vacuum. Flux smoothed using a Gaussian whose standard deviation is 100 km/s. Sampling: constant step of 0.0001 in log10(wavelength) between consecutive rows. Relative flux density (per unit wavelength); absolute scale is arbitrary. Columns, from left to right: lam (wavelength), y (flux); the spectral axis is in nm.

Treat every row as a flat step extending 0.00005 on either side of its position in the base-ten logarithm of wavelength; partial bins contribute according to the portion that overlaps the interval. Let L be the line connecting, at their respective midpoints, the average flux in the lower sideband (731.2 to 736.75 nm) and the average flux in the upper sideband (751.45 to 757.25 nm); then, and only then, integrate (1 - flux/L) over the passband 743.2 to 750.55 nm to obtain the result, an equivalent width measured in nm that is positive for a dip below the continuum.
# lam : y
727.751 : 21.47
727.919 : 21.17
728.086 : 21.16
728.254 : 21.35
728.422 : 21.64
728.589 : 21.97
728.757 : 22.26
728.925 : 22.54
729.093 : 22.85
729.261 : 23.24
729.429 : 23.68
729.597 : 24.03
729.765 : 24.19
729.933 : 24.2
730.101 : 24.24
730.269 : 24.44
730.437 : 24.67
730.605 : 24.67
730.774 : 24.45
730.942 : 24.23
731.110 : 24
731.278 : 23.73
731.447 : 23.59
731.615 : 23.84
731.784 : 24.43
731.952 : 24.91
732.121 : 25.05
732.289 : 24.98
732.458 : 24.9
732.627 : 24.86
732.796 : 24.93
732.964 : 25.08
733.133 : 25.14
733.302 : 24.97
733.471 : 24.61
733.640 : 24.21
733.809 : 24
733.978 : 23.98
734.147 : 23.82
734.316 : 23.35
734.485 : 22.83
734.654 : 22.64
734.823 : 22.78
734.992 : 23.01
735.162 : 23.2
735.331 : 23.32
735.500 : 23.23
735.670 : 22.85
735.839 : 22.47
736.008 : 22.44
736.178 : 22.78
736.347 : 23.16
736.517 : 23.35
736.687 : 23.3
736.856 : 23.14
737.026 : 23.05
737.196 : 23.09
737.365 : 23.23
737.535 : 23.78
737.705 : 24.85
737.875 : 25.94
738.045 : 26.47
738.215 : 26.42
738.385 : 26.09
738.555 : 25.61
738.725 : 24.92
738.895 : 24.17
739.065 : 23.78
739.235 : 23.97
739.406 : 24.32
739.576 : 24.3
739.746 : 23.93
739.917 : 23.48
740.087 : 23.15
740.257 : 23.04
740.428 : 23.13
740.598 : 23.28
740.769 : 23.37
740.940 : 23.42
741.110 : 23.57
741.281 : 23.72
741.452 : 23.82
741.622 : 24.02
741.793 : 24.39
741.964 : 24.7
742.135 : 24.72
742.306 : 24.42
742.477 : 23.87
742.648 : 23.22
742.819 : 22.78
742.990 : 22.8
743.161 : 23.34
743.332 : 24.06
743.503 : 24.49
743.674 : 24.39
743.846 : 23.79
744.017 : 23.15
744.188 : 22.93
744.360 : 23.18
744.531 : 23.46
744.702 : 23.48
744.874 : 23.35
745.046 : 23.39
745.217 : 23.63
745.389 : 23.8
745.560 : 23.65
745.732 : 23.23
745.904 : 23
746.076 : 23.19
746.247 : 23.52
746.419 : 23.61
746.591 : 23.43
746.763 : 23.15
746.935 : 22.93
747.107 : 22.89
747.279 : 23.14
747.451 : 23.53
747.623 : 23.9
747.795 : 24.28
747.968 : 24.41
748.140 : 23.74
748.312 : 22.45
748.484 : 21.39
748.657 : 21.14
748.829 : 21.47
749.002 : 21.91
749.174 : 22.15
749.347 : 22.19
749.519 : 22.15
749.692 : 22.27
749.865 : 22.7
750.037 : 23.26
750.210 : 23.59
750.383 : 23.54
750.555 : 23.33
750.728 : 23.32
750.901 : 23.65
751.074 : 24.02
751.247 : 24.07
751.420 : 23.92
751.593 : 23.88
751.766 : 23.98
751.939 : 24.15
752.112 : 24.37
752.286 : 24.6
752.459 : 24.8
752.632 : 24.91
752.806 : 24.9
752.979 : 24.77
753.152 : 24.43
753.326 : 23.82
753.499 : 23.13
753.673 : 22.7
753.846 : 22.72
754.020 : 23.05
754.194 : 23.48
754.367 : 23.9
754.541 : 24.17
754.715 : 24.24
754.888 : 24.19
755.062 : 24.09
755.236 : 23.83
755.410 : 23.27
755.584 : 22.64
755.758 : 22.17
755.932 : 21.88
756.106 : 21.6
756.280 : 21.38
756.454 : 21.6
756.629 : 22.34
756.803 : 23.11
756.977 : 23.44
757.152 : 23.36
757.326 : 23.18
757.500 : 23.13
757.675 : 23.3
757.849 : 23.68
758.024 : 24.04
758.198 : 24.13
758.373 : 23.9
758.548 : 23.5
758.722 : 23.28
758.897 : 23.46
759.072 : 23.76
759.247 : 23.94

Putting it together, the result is 0.14 nm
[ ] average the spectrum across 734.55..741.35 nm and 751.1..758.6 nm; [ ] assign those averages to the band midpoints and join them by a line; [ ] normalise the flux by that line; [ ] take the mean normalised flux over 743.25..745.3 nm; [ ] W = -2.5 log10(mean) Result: 0.00 mag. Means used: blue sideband 23.7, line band 23.6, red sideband 23.5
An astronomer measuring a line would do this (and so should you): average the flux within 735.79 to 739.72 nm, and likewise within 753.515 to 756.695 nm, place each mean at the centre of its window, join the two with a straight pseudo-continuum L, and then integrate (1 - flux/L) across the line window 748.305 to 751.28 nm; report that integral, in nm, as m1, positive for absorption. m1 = 0.081 nm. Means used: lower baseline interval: 24.1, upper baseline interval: 23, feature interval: 22.7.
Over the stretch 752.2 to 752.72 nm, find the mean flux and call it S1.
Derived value 24.8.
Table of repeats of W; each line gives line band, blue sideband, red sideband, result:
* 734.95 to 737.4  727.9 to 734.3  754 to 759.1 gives 0.033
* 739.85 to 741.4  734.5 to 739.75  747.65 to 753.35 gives 0.018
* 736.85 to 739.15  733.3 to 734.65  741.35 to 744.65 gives -0.039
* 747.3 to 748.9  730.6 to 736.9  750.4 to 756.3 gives 0.035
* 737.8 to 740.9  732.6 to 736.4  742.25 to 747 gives -0.038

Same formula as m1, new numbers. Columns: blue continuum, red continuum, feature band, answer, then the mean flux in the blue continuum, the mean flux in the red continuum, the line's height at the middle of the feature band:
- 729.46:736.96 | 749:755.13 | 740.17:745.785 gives 0.034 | 23.9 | 23.6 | 23.8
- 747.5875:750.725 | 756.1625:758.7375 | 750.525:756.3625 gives -0.172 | 22.8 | 23.1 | 23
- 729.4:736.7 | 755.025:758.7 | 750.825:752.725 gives -0.082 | 23.9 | 23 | 23.2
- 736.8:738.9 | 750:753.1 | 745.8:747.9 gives 0.078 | 24.7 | 24.1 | 24.3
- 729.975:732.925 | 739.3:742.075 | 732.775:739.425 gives 0.043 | 24.5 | 23.7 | 24.1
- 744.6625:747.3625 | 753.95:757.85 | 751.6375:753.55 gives -0.099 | 23.3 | 23.1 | 23.2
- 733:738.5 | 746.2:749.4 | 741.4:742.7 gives -0.047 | 23.8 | 22.9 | 23.3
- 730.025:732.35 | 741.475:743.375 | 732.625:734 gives -0.022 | 24.4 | 23.8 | 24.3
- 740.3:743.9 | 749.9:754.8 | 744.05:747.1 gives 0.060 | 23.8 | 23.9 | 23.8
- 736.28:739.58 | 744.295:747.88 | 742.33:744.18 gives 0.012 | 24.4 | 23.4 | 23.7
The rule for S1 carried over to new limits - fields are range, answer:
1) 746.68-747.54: 23.1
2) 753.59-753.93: 22.7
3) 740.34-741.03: 23.3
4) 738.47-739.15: 24.6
